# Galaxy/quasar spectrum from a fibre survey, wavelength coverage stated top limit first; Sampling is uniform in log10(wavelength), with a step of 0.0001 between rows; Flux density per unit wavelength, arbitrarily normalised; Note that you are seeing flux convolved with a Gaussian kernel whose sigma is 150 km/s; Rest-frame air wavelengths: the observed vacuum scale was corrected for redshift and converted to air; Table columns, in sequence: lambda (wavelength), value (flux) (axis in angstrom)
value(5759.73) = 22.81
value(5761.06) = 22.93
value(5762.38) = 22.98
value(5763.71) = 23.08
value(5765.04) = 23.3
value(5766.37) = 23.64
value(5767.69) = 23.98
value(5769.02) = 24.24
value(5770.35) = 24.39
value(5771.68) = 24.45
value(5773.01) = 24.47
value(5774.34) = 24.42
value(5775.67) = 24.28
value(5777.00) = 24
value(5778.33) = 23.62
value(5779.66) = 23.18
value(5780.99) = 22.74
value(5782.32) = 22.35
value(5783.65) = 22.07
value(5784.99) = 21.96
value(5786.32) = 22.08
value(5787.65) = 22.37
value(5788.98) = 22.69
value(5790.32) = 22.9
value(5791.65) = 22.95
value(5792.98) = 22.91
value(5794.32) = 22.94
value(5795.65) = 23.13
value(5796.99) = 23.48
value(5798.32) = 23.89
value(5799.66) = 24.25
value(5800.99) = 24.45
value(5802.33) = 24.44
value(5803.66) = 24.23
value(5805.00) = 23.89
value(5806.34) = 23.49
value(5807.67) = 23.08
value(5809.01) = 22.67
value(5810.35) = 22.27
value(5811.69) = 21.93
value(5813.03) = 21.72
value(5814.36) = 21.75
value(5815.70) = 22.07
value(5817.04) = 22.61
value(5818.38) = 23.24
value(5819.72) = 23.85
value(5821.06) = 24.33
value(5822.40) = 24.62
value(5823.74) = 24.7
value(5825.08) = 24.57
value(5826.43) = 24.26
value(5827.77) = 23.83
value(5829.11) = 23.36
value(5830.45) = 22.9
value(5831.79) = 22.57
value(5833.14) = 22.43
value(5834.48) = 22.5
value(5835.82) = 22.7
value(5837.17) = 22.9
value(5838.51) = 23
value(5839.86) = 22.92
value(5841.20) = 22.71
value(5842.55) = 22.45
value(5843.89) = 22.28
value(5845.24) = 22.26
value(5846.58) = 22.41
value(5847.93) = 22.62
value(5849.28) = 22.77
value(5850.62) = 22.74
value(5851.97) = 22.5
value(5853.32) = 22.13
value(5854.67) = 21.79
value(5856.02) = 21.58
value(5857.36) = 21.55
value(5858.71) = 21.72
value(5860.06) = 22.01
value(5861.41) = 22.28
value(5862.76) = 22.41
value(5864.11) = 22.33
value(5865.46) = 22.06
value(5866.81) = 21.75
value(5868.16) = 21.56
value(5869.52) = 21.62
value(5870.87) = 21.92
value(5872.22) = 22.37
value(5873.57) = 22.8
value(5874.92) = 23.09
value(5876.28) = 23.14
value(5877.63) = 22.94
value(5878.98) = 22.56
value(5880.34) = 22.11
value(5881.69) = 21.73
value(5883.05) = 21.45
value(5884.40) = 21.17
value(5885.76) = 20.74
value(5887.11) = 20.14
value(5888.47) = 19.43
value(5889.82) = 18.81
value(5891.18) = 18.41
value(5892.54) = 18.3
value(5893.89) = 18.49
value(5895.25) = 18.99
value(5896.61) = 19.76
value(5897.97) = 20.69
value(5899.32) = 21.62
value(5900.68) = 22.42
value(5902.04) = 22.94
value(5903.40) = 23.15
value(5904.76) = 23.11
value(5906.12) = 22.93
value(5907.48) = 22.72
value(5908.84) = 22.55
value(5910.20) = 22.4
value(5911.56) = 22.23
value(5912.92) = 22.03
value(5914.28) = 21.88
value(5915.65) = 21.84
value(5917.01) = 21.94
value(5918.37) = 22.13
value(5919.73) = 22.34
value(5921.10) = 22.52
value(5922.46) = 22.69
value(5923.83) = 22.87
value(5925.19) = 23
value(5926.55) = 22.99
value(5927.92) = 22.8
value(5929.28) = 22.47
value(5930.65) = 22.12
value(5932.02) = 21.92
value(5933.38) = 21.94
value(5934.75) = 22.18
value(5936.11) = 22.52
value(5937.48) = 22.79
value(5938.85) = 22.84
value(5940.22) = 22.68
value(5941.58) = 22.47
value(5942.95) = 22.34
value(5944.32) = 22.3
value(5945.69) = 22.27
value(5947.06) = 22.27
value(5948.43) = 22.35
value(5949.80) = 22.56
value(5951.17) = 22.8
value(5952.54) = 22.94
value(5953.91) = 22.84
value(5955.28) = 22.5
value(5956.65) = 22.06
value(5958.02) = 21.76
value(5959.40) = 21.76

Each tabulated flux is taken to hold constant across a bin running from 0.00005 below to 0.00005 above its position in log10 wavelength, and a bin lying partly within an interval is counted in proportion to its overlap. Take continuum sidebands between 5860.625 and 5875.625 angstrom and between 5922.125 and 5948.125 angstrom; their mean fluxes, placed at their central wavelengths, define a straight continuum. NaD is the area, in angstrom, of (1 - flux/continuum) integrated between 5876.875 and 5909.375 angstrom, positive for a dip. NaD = 1.7 angstrom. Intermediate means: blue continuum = 22.2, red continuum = 22.5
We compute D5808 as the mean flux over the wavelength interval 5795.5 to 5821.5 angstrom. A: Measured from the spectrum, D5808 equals 23.2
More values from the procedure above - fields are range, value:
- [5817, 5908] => 22.1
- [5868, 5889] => 21.8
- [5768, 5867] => 23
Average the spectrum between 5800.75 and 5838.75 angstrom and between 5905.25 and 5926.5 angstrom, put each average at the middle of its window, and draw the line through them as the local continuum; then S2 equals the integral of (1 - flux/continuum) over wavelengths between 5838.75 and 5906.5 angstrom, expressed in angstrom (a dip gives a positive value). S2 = 3.2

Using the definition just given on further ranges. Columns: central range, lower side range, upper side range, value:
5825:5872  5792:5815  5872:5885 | 0.5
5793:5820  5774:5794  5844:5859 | -0.5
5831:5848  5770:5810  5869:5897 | -0.4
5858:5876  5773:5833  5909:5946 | 0.5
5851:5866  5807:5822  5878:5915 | -0.1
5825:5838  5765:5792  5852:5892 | -0.4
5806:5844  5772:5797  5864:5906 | -1.1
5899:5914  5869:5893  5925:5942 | -0.5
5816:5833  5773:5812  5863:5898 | -0.9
